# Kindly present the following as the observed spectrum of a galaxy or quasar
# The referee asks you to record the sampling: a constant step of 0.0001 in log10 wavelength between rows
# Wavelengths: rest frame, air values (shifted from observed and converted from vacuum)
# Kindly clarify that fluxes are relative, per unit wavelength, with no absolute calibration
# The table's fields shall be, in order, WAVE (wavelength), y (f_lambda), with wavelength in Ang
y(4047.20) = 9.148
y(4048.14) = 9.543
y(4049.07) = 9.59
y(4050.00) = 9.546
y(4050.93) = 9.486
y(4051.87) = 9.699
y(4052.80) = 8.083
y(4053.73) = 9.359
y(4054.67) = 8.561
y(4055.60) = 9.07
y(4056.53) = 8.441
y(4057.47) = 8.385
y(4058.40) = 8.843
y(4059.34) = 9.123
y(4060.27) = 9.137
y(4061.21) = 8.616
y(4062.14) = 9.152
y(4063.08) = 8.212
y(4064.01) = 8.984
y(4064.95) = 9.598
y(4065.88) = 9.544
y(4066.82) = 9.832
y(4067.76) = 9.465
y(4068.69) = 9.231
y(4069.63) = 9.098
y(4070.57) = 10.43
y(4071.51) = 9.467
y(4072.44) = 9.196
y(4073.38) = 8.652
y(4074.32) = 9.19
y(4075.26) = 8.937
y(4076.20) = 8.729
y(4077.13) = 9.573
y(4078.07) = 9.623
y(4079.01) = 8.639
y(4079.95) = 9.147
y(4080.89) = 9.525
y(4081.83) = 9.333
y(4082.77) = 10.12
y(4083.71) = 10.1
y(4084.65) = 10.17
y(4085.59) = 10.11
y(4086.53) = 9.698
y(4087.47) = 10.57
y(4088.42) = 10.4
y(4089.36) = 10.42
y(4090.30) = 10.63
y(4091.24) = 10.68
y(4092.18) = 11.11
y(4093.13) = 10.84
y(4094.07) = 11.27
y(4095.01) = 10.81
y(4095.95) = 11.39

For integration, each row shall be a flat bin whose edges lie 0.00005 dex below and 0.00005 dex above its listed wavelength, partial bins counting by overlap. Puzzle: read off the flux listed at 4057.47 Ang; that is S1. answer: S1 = 8.385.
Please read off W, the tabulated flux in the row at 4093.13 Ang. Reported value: 10.84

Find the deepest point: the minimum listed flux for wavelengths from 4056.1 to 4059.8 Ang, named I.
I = 8.385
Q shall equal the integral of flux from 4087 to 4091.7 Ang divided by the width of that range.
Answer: 10.5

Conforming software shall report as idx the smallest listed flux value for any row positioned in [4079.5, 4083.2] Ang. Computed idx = 9.147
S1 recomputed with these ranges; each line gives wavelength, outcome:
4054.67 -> 8.561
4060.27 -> 9.137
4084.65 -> 10.17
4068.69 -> 9.231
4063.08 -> 8.212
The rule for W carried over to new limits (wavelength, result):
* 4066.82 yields 9.832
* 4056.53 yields 8.441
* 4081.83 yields 9.333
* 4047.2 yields 9.148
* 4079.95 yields 9.147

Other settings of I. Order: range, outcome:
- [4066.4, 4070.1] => 9.098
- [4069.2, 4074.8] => 8.652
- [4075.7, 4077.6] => 8.729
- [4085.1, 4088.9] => 9.698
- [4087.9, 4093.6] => 10.4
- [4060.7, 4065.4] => 8.212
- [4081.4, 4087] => 9.333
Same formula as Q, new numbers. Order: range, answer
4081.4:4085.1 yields 9.94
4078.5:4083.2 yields 9.34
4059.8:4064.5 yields 8.83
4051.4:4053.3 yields 8.91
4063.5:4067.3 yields 9.47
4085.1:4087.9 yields 10.1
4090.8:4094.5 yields 11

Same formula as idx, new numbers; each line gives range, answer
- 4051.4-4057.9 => 8.083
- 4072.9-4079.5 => 8.639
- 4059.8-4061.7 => 8.616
